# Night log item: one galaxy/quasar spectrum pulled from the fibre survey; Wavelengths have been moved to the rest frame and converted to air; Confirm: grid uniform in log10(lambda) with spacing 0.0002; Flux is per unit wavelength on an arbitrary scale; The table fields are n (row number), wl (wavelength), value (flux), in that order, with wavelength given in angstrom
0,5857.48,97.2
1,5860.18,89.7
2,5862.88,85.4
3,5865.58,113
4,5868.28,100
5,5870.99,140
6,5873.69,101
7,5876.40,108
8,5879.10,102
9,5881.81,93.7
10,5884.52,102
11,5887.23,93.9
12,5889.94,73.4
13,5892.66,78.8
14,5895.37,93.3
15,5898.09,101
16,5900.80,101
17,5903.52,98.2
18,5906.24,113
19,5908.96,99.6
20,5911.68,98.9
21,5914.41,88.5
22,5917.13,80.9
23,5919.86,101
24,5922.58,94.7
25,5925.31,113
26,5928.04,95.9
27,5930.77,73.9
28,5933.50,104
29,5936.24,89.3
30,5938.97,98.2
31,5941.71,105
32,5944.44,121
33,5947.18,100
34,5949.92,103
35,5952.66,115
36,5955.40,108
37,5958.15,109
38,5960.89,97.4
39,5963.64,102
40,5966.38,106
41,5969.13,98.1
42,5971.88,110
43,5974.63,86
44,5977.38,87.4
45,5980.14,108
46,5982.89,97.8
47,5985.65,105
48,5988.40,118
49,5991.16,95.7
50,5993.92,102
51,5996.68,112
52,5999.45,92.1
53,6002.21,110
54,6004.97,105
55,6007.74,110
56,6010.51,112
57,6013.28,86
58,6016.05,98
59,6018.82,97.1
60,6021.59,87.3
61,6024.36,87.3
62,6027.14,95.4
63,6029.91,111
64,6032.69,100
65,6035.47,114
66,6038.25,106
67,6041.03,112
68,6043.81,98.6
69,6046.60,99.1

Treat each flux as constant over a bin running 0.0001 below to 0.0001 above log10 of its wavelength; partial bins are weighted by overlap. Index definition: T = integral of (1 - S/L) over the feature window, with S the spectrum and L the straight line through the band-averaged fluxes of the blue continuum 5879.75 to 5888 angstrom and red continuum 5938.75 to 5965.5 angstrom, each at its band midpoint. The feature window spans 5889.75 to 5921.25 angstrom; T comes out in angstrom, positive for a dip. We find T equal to 1.67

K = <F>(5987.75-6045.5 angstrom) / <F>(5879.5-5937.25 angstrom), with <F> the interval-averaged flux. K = 1.08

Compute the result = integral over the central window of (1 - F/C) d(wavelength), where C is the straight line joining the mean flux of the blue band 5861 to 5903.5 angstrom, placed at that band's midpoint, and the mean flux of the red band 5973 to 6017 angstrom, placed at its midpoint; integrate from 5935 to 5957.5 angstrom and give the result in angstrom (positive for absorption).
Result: -1.05 angstrom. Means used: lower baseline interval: 98.9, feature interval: 105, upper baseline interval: 102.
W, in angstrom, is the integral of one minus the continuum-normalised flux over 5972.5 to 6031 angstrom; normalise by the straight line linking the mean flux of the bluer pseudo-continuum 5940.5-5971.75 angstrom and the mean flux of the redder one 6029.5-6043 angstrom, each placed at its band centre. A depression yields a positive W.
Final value 3.8 angstrom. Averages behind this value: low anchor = 106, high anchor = 108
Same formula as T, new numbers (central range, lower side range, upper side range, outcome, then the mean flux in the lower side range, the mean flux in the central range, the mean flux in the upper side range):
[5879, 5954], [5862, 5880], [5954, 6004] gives 5.68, 108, 97.5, 103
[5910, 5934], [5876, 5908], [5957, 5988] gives 0.93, 96.2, 94.3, 101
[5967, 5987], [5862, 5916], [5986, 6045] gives 0.45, 99.3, 99.1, 102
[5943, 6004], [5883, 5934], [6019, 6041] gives -3.63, 94.8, 104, 101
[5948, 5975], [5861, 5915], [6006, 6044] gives -1.01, 99.3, 104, 101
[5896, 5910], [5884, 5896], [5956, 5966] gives -1.88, 87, 102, 104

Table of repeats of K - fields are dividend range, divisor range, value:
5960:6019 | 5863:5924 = 1.03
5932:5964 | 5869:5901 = 1.05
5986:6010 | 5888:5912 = 1.11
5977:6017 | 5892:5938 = 1.07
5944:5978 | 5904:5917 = 1.05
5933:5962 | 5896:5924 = 1.07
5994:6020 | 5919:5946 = 1.03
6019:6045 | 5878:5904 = 1.08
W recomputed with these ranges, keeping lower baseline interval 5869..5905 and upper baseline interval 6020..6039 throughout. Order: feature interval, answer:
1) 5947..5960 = -1.03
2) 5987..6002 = -0.71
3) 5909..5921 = 0.75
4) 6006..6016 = -0.23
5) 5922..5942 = 0.58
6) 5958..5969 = -0.32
